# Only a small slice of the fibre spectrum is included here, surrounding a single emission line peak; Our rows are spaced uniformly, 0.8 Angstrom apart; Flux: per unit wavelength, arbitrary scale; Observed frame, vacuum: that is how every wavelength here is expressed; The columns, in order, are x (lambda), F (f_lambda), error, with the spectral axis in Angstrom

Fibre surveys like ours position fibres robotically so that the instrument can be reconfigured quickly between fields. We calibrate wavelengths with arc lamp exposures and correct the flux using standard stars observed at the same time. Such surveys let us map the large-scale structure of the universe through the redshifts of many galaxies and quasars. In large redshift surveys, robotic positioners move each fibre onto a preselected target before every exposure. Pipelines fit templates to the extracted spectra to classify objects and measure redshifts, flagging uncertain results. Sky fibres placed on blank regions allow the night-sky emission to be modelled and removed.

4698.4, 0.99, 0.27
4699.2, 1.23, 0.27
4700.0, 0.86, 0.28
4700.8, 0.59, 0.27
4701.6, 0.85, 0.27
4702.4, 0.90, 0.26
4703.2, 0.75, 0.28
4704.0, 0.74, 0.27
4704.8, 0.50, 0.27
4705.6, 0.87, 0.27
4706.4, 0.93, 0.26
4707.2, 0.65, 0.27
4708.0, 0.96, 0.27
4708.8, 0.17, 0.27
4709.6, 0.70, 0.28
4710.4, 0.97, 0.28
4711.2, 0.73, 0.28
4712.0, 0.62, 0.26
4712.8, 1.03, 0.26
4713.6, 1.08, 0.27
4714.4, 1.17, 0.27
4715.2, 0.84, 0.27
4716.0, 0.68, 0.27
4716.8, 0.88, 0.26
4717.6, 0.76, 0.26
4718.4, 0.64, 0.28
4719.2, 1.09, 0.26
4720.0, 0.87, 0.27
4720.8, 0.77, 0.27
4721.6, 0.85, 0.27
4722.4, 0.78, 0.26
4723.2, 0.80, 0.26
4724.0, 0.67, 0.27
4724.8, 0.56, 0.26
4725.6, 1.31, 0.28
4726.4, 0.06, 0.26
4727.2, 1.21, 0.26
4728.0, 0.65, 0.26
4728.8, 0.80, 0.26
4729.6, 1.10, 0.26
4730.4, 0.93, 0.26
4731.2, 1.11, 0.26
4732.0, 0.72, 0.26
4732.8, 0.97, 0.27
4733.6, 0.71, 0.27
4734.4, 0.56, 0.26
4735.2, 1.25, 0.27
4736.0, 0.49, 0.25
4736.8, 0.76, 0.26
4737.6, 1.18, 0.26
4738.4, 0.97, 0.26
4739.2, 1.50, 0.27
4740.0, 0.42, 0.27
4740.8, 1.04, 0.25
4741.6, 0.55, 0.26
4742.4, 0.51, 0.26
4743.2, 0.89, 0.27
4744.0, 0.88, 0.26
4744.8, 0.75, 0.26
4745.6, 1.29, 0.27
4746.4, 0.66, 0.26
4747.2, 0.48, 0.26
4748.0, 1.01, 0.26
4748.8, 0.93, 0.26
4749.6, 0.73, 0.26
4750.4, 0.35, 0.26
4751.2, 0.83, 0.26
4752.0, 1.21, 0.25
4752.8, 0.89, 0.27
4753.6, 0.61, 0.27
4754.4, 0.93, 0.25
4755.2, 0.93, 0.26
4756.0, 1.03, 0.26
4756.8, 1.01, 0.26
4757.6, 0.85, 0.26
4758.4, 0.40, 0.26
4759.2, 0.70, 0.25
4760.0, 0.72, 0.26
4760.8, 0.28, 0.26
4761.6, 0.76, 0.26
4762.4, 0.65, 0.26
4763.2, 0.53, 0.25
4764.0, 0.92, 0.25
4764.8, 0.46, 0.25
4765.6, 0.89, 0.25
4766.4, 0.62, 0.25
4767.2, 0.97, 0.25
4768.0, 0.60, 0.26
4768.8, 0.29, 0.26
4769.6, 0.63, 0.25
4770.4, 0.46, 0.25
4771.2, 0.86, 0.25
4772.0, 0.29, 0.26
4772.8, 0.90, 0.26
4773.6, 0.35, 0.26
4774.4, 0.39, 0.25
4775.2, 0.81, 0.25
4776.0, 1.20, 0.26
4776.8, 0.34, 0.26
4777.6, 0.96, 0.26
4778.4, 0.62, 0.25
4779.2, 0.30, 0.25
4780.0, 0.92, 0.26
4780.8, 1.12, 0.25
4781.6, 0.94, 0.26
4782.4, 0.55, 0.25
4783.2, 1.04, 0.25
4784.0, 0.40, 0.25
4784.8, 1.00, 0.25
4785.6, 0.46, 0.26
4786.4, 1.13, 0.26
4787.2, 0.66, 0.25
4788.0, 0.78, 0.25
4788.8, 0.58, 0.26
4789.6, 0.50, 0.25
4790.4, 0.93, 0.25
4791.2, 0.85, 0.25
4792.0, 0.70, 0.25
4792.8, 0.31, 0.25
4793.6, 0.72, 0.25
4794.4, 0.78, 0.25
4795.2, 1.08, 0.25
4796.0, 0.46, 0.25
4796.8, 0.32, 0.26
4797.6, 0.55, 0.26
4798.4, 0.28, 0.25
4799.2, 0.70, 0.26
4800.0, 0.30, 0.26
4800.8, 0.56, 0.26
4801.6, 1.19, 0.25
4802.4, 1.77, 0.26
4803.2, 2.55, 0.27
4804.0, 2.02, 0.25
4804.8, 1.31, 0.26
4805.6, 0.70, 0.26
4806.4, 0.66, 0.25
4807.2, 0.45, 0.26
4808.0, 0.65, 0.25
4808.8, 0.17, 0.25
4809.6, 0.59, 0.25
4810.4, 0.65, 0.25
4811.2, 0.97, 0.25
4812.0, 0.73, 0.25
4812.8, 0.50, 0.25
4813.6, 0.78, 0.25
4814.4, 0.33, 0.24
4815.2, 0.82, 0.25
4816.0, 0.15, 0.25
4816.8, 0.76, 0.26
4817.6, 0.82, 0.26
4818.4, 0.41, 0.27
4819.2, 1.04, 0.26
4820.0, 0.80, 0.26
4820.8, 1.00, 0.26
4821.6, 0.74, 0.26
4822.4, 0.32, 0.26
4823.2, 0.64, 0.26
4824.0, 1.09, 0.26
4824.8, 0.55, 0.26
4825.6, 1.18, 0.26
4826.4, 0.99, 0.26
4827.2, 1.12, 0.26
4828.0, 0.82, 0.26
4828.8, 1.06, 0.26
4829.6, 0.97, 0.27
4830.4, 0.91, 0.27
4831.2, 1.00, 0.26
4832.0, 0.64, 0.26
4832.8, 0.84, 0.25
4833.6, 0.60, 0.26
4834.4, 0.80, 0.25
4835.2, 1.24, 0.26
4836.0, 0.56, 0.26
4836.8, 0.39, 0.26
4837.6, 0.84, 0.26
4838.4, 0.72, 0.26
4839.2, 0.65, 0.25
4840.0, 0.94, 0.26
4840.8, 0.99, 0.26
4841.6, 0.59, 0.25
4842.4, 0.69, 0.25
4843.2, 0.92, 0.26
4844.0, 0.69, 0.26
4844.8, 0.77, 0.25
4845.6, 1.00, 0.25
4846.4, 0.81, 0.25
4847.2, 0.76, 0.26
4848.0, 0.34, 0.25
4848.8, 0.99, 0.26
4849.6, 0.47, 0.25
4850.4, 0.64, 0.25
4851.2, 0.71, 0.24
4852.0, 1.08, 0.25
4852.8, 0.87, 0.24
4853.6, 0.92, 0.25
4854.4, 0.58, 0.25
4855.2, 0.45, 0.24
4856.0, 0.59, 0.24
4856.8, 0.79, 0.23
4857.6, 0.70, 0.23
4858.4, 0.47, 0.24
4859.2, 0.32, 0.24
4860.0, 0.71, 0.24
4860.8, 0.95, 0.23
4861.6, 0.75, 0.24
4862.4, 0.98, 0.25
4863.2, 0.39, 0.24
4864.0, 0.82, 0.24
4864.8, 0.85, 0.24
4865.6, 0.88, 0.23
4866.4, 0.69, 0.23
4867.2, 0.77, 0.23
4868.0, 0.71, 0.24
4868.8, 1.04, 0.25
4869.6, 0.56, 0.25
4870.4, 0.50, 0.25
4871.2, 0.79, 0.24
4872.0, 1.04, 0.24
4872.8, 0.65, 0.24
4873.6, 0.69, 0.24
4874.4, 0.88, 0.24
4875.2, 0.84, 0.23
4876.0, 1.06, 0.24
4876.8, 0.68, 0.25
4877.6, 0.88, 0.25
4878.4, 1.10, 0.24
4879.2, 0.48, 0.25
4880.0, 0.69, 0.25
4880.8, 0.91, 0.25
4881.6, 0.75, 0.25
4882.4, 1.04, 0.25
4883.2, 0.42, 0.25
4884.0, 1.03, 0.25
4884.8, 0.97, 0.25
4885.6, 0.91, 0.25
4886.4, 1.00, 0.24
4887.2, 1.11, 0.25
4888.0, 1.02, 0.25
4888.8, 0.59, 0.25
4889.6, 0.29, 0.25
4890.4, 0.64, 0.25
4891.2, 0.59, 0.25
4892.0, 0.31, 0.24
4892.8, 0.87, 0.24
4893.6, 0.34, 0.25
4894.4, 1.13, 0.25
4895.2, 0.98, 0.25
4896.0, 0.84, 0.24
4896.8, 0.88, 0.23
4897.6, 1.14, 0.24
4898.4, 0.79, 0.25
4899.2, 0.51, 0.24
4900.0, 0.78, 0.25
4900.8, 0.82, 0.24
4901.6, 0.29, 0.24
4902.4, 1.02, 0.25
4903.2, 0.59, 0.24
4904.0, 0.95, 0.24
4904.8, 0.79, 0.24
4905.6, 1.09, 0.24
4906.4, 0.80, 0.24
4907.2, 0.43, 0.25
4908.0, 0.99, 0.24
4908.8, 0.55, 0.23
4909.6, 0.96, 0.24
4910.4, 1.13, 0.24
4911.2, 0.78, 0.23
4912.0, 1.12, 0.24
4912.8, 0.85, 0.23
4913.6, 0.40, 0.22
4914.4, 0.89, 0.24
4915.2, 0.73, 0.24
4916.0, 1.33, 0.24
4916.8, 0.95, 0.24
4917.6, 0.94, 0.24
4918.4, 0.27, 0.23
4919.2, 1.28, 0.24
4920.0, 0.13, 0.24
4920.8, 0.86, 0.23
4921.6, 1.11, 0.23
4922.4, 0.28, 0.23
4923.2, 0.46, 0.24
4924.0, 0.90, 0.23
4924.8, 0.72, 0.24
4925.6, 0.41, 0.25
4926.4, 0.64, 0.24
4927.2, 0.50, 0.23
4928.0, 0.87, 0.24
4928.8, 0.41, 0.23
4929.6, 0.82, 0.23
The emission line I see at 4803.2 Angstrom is Hgamma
